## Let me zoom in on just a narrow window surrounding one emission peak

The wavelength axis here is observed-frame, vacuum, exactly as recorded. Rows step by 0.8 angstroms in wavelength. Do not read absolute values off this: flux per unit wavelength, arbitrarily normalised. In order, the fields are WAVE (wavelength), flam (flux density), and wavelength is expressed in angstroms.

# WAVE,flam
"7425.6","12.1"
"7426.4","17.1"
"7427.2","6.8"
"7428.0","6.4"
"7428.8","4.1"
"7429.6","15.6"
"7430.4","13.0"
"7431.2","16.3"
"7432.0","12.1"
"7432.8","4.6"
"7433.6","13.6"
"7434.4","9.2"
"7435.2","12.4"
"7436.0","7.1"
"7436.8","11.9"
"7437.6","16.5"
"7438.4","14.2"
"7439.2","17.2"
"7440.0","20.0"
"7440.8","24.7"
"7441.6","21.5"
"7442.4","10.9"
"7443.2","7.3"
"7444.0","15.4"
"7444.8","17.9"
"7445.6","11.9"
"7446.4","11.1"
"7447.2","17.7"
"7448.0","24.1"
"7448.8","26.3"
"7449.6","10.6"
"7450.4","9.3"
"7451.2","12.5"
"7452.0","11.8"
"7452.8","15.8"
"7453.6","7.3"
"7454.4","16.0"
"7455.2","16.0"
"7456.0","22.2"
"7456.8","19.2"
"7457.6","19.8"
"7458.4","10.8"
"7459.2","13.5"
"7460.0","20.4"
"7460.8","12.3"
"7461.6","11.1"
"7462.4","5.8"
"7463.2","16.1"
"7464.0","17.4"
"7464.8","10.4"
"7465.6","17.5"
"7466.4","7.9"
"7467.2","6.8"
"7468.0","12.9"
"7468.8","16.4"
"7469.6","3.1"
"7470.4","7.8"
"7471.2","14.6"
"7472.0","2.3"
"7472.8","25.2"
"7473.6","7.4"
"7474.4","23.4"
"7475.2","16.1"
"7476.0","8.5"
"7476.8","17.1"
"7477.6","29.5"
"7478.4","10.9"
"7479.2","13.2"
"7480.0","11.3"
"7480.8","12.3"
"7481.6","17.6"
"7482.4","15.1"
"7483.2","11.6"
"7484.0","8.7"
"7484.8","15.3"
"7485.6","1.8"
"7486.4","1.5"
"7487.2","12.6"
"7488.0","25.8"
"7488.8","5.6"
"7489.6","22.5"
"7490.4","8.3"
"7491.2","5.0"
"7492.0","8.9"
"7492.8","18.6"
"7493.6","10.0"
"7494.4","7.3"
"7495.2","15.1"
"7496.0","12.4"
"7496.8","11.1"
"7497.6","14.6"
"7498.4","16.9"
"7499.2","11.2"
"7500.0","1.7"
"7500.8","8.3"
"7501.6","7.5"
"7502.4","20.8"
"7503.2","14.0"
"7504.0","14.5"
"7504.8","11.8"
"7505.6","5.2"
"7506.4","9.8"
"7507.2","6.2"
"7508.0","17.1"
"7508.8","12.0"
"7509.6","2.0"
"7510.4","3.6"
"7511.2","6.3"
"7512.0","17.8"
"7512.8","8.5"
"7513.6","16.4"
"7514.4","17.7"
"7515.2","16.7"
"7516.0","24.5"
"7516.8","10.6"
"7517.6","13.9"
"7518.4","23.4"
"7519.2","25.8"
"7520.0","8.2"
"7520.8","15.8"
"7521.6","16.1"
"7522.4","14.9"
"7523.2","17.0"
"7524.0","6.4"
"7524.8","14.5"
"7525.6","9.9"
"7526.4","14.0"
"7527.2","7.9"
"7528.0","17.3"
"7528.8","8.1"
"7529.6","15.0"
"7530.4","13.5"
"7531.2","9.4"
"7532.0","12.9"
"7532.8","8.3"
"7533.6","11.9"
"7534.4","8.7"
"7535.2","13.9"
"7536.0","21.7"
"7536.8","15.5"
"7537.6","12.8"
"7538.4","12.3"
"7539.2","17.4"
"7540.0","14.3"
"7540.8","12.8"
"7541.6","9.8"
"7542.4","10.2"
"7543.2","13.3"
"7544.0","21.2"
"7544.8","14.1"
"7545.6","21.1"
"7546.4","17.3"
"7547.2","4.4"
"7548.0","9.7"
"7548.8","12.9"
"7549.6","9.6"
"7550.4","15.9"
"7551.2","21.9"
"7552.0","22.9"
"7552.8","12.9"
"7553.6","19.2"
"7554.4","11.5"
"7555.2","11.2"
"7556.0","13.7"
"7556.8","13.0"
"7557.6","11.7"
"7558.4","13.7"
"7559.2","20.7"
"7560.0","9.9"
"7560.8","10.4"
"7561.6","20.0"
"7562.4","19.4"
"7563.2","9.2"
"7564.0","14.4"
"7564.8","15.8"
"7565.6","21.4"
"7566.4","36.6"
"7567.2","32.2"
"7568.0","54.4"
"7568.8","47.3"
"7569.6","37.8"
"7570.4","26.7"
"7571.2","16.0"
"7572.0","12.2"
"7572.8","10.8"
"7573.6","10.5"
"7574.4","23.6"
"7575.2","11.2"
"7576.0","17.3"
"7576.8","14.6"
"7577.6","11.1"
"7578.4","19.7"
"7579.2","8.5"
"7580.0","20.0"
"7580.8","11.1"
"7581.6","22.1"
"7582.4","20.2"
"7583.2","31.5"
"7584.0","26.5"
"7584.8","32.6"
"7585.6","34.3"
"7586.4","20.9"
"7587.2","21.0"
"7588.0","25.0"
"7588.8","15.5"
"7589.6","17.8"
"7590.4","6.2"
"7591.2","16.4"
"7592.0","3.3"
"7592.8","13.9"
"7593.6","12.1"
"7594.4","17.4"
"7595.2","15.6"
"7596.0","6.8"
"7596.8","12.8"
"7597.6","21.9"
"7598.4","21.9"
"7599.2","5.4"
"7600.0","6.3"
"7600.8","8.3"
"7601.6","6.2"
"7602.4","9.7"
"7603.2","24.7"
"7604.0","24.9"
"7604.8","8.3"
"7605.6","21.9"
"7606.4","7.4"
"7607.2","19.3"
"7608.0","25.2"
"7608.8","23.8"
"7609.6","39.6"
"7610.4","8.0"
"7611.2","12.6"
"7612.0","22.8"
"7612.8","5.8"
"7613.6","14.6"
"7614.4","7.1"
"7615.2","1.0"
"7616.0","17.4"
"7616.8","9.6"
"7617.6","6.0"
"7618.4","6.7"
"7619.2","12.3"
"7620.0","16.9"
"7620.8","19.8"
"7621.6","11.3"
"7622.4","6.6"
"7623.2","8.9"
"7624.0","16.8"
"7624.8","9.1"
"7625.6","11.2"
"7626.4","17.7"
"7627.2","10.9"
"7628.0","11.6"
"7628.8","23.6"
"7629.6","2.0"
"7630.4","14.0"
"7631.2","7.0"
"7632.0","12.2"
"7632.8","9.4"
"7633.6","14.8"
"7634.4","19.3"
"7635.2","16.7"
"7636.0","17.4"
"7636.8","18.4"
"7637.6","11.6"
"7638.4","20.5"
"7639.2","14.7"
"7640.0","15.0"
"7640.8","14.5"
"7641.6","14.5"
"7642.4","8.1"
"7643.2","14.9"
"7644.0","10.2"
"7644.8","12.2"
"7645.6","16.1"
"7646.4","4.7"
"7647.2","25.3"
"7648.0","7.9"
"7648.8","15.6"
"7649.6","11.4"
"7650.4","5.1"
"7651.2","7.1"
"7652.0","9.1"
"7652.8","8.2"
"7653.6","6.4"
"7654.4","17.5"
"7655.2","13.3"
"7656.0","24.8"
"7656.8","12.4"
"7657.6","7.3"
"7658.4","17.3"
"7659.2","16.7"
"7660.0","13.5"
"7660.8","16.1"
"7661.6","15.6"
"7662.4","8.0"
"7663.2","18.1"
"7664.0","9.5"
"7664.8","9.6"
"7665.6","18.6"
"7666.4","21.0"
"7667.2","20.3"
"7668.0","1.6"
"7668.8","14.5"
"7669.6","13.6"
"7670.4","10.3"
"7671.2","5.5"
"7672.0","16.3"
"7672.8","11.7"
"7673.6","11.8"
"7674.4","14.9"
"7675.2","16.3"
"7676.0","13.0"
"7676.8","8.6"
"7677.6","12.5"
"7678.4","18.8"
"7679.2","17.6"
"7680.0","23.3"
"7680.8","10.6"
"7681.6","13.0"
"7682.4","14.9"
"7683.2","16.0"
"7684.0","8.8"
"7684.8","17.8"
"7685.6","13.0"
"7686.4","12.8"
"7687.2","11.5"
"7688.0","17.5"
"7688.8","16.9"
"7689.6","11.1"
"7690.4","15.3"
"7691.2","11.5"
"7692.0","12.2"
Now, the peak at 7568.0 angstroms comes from [S II]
